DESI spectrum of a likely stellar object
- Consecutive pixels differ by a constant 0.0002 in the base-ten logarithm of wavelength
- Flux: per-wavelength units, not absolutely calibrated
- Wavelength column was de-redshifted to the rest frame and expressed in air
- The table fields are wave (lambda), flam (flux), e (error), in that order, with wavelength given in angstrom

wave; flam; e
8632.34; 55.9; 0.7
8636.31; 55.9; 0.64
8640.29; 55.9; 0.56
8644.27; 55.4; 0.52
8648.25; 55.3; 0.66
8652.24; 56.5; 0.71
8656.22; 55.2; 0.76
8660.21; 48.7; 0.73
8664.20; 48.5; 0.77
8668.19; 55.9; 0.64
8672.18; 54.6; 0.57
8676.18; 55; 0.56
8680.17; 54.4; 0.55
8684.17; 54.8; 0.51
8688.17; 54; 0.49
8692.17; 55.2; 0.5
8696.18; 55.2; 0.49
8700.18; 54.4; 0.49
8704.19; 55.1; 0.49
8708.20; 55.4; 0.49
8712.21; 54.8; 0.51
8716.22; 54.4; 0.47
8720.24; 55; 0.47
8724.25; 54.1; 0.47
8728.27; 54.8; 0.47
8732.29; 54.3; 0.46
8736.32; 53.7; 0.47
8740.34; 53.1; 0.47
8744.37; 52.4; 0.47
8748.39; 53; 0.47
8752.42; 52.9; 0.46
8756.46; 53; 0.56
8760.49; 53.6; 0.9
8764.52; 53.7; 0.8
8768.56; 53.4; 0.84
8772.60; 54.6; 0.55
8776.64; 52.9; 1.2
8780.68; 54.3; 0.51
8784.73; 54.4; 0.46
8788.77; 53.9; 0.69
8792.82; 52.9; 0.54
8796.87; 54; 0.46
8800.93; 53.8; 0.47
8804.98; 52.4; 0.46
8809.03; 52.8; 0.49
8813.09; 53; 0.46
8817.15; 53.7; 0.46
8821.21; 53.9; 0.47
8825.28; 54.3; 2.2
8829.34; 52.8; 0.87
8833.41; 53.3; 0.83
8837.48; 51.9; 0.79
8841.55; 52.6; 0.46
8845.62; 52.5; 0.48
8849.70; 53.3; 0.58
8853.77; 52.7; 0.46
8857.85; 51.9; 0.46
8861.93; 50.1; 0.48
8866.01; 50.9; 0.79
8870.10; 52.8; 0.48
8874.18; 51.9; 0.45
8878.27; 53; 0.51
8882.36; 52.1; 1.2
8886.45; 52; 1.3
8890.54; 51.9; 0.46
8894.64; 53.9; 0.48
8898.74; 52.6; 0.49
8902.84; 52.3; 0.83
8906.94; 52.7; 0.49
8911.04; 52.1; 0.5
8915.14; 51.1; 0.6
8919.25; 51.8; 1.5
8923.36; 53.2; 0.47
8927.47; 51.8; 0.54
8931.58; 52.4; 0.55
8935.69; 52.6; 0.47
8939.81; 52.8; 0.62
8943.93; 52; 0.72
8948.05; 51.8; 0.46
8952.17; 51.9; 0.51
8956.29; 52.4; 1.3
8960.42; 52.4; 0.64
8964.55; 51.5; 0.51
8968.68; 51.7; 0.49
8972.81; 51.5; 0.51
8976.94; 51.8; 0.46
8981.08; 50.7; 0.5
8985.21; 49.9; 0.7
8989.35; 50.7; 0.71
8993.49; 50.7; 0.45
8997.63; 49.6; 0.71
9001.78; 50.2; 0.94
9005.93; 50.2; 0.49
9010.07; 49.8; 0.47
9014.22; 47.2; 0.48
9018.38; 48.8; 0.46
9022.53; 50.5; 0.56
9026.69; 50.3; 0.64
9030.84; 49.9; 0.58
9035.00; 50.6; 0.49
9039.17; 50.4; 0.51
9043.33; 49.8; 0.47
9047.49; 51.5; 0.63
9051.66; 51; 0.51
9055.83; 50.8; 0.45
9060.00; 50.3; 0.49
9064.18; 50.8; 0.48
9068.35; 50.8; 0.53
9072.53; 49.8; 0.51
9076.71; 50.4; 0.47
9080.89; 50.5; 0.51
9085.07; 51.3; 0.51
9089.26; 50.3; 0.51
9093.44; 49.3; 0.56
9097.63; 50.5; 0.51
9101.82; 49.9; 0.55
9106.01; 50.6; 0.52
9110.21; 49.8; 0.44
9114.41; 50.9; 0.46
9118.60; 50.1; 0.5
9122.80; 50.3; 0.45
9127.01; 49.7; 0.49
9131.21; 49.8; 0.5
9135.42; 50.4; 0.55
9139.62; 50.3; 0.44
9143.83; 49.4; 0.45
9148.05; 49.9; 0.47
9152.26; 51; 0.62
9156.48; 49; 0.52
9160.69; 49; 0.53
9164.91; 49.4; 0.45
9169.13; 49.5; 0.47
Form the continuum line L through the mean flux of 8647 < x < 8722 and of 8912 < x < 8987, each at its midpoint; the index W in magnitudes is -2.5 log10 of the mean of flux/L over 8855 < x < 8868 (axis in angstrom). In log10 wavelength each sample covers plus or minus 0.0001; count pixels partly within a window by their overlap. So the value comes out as 0.034 mag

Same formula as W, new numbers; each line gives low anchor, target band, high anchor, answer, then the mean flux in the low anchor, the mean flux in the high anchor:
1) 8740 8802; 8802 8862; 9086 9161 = 0.001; 53.5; 50.1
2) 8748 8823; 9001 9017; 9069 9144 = 0.042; 53.5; 50.2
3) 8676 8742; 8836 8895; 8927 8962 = 0.017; 54.6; 52.3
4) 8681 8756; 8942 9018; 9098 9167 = 0.015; 54.2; 50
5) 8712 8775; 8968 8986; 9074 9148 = 0.007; 53.8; 50.2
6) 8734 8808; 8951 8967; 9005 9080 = -0.018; 53.4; 50.2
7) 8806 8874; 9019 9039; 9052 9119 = 0.015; 52.6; 50.4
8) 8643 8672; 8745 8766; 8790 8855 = 0.003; 53.7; 53.1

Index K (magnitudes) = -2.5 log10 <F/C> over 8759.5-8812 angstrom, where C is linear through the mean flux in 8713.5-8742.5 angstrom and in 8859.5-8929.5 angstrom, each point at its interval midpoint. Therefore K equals 0.00 mag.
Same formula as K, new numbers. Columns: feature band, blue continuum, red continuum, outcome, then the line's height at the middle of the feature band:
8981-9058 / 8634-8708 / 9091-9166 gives 0.020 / 51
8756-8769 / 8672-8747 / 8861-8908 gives 0.005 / 53.8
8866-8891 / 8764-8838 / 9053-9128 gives 0.009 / 52.7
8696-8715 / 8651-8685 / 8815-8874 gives -0.031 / 53.4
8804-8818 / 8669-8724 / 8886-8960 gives 0.012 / 53.5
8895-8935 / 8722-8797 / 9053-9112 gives -0.005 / 52.1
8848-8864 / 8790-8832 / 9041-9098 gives 0.018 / 52.9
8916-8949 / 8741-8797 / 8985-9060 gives -0.020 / 51.3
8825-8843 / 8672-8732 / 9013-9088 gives 0.004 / 53.1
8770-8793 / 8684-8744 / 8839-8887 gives -0.010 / 53.4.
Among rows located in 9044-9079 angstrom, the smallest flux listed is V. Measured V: 49.8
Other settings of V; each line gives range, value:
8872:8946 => 51.1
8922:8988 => 49.9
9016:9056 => 48.8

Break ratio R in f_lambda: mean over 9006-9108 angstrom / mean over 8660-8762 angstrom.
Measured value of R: 0.93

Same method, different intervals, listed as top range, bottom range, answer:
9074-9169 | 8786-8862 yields 0.94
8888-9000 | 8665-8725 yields 0.95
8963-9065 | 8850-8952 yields 0.97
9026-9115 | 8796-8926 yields 0.96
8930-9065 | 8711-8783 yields 0.95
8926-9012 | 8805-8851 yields 0.97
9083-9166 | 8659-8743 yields 0.93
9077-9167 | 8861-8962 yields 0.96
